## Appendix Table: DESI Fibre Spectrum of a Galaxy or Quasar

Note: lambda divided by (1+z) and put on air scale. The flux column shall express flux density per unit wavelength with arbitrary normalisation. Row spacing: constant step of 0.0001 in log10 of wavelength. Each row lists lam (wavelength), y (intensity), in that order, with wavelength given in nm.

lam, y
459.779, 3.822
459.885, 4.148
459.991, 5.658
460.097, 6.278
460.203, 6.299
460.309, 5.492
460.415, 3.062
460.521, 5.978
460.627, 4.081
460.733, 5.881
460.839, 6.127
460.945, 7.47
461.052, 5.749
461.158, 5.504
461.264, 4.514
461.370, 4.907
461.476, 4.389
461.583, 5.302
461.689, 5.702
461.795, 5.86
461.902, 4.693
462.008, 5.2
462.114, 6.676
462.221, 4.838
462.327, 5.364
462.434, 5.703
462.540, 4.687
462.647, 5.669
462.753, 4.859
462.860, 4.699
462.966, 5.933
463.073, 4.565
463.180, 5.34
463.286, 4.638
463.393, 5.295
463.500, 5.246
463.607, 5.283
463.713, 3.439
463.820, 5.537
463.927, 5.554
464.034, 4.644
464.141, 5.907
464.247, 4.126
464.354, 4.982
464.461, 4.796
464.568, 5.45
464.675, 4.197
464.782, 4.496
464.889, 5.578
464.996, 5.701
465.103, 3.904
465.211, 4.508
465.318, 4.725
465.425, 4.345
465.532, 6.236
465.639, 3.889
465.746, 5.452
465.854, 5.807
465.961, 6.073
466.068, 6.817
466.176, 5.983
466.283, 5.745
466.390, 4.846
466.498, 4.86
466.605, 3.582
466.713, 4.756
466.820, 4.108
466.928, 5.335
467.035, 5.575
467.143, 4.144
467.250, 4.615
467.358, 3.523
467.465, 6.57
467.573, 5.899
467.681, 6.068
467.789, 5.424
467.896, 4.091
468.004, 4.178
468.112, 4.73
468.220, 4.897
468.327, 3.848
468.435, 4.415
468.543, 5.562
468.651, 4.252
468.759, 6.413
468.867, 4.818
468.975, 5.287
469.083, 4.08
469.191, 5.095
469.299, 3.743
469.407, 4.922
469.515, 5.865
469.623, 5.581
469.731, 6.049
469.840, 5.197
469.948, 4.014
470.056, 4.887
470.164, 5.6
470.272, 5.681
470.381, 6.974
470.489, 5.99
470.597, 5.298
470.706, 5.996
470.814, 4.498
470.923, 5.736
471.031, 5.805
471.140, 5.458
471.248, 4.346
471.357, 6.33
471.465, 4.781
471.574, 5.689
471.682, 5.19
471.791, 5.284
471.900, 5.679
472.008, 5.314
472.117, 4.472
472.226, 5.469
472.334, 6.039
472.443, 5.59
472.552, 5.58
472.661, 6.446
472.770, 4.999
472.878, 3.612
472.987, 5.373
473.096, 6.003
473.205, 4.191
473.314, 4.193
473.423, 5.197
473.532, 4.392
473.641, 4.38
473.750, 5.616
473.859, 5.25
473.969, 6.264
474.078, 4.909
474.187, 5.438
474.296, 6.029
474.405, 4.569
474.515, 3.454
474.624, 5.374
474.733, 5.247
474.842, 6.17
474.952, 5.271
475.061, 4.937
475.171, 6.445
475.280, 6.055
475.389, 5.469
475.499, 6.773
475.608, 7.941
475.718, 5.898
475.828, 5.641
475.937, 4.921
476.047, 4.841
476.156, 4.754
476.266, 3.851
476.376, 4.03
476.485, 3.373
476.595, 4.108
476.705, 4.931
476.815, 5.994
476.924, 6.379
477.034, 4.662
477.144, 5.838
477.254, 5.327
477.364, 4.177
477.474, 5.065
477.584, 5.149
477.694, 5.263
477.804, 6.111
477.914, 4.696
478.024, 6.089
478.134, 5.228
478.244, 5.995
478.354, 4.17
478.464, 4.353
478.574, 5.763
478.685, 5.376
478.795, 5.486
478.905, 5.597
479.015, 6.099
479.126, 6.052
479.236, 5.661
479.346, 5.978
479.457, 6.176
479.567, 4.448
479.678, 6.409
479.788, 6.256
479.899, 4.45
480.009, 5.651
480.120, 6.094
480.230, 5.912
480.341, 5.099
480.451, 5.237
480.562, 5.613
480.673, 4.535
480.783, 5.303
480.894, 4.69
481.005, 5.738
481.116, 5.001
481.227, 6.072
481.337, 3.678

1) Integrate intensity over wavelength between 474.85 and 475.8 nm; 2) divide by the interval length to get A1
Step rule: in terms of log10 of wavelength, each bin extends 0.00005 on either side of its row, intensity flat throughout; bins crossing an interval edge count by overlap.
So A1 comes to 6.08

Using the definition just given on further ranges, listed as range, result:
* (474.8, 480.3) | 5.42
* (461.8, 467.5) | 5.07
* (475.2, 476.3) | 5.67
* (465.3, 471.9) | 5.17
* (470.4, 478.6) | 5.27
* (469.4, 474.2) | 5.33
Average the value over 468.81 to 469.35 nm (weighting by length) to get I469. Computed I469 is 4.62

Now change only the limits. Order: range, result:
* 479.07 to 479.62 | 5.67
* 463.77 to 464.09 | 5.24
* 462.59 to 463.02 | 5.28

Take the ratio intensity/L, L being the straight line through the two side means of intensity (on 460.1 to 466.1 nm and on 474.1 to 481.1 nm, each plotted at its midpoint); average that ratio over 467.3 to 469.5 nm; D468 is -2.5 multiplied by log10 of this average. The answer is 0.08 mag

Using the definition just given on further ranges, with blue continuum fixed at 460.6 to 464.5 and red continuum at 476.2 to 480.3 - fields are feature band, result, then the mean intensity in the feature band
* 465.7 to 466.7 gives -0.04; 5.43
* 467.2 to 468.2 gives 0.05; 5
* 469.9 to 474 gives -0.01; 5.3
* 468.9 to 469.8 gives 0.04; 5.07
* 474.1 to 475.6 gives -0.05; 5.55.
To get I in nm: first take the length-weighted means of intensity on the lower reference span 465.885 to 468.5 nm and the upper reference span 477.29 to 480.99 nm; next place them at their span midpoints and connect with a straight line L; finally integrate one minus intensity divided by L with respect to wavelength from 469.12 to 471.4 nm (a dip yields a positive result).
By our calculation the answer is -0.114 nm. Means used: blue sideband 5.01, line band 5.37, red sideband 5.4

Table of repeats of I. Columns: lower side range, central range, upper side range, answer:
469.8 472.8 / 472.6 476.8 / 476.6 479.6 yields 0.190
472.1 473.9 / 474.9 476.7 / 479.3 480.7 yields 0.008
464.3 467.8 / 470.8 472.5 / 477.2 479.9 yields -0.043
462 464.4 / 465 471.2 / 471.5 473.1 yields 0.158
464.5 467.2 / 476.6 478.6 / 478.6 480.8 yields 0.089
